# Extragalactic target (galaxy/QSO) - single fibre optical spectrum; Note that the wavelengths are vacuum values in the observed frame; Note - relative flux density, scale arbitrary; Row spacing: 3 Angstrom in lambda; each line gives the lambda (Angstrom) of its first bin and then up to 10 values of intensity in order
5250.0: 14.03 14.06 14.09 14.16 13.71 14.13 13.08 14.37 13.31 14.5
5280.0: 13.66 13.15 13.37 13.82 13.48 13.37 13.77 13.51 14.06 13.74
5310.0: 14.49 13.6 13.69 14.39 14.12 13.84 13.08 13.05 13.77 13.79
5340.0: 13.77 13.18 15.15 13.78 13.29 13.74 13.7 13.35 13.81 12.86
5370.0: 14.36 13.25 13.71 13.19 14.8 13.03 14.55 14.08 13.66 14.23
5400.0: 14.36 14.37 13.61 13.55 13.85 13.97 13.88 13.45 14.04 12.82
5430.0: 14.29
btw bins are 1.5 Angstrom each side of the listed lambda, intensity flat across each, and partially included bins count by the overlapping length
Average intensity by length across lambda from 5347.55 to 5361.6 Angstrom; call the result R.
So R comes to 13.6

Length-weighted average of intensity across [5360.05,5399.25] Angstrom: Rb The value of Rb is 13.8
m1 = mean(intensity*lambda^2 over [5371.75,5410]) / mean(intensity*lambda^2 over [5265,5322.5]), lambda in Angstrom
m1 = 1.05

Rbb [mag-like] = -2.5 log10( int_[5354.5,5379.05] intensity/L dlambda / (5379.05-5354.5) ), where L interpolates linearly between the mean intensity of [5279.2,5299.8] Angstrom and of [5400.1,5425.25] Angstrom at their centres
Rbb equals 0.01 mag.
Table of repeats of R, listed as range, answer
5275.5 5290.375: 13.7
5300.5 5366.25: 13.8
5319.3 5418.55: 13.8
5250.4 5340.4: 13.8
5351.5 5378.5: 13.6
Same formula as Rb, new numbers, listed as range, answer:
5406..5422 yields 13.7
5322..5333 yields 13.5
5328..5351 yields 13.7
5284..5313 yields 13.7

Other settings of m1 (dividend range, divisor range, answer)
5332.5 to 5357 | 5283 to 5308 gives 1.03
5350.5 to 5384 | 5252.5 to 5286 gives 1.02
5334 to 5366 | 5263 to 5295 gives 1.03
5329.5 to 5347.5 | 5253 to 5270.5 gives 1.02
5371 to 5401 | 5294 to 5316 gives 1.04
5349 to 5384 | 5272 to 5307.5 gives 1.03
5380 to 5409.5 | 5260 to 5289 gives 1.07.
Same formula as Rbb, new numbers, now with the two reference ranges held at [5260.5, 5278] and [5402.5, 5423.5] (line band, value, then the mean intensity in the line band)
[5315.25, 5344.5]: 0.01 mag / 13.7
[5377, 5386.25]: 0.01 mag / 13.7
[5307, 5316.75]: -0.01 mag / 13.9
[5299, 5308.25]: 0.00 mag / 13.8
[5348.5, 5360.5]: 0.02 mag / 13.6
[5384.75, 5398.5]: -0.01 mag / 14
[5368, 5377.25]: 0.01 mag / 13.7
